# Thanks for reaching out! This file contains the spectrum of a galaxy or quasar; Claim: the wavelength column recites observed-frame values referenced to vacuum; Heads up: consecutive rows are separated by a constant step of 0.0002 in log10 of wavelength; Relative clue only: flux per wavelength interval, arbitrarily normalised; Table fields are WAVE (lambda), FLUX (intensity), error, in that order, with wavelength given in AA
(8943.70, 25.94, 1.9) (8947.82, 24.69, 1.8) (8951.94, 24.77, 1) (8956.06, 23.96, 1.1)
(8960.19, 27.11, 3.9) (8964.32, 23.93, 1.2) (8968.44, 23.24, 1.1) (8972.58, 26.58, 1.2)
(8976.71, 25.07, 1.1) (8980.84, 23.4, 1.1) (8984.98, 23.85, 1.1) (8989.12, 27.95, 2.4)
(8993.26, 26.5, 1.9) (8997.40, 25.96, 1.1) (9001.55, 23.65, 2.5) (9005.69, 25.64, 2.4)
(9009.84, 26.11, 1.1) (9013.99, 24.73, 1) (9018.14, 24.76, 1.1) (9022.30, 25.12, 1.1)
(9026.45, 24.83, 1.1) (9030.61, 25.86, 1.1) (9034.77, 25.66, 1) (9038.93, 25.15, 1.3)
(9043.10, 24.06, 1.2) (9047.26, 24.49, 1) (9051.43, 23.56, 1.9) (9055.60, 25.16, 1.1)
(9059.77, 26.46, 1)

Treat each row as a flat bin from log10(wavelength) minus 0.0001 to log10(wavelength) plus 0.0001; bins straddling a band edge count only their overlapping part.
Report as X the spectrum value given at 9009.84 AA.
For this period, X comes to 26.11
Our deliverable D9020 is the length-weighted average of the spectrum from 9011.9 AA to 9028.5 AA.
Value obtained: 24.9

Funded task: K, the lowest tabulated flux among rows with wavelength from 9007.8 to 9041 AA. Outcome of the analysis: 24.73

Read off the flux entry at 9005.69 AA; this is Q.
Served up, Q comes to 25.64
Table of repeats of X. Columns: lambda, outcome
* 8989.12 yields 27.95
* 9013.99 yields 24.73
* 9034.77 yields 25.66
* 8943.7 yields 25.94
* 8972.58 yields 26.58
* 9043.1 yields 24.06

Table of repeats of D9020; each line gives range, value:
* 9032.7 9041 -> 25.4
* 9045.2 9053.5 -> 24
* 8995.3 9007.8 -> 25.1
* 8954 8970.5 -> 24.6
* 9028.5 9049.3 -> 25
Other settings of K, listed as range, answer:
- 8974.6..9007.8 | 23.4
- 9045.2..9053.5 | 23.56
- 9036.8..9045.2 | 24.06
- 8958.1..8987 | 23.24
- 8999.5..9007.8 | 23.65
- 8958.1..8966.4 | 23.93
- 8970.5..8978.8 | 25.07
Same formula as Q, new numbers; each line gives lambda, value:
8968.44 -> 23.24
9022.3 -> 25.12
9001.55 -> 23.65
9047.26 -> 24.49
